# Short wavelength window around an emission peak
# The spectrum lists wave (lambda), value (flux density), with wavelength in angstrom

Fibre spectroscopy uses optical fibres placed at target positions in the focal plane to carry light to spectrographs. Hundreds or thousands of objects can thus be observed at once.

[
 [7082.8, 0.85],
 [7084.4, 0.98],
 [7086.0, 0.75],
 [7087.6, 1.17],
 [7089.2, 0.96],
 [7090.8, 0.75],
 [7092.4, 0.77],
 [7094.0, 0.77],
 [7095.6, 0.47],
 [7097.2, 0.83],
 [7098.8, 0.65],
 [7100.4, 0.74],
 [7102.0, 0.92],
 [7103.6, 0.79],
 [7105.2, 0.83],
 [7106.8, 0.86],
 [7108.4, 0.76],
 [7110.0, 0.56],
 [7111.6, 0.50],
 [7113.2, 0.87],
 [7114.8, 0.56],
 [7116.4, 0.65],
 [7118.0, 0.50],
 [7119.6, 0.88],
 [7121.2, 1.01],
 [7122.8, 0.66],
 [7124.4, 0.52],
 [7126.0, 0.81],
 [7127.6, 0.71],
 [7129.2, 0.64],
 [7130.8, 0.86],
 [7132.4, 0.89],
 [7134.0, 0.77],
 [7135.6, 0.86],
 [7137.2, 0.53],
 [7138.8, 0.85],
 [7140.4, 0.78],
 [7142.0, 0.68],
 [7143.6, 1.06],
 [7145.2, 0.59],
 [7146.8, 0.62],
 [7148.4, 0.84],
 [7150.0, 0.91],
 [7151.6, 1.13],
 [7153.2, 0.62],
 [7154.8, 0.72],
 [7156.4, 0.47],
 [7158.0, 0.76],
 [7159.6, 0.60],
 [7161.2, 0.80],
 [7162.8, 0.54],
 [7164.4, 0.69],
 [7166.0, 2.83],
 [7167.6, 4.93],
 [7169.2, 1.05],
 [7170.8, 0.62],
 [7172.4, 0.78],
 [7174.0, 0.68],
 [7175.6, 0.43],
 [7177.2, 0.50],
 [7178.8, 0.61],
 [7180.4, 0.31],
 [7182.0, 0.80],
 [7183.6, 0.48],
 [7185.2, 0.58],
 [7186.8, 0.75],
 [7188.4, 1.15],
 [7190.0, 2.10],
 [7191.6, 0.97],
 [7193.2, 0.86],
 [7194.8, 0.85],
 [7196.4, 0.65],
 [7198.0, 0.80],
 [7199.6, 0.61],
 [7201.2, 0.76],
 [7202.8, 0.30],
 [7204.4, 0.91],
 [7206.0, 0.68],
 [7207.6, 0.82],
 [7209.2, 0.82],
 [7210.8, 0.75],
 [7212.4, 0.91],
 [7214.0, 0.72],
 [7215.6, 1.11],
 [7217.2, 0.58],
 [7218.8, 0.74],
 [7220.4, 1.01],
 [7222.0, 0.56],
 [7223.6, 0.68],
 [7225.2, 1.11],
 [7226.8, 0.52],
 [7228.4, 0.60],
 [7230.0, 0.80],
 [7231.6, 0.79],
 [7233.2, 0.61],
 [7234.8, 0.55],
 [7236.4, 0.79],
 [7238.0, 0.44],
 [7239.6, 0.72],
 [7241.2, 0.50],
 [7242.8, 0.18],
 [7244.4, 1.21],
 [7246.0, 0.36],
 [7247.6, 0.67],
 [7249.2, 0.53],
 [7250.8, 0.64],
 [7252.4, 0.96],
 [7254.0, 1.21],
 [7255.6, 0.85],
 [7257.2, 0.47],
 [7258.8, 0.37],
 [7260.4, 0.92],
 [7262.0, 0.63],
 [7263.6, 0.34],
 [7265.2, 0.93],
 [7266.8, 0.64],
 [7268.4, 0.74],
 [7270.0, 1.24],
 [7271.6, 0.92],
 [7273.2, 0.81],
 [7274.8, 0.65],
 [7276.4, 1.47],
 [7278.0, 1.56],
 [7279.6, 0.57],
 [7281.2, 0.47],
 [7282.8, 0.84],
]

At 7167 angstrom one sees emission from H-alpha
